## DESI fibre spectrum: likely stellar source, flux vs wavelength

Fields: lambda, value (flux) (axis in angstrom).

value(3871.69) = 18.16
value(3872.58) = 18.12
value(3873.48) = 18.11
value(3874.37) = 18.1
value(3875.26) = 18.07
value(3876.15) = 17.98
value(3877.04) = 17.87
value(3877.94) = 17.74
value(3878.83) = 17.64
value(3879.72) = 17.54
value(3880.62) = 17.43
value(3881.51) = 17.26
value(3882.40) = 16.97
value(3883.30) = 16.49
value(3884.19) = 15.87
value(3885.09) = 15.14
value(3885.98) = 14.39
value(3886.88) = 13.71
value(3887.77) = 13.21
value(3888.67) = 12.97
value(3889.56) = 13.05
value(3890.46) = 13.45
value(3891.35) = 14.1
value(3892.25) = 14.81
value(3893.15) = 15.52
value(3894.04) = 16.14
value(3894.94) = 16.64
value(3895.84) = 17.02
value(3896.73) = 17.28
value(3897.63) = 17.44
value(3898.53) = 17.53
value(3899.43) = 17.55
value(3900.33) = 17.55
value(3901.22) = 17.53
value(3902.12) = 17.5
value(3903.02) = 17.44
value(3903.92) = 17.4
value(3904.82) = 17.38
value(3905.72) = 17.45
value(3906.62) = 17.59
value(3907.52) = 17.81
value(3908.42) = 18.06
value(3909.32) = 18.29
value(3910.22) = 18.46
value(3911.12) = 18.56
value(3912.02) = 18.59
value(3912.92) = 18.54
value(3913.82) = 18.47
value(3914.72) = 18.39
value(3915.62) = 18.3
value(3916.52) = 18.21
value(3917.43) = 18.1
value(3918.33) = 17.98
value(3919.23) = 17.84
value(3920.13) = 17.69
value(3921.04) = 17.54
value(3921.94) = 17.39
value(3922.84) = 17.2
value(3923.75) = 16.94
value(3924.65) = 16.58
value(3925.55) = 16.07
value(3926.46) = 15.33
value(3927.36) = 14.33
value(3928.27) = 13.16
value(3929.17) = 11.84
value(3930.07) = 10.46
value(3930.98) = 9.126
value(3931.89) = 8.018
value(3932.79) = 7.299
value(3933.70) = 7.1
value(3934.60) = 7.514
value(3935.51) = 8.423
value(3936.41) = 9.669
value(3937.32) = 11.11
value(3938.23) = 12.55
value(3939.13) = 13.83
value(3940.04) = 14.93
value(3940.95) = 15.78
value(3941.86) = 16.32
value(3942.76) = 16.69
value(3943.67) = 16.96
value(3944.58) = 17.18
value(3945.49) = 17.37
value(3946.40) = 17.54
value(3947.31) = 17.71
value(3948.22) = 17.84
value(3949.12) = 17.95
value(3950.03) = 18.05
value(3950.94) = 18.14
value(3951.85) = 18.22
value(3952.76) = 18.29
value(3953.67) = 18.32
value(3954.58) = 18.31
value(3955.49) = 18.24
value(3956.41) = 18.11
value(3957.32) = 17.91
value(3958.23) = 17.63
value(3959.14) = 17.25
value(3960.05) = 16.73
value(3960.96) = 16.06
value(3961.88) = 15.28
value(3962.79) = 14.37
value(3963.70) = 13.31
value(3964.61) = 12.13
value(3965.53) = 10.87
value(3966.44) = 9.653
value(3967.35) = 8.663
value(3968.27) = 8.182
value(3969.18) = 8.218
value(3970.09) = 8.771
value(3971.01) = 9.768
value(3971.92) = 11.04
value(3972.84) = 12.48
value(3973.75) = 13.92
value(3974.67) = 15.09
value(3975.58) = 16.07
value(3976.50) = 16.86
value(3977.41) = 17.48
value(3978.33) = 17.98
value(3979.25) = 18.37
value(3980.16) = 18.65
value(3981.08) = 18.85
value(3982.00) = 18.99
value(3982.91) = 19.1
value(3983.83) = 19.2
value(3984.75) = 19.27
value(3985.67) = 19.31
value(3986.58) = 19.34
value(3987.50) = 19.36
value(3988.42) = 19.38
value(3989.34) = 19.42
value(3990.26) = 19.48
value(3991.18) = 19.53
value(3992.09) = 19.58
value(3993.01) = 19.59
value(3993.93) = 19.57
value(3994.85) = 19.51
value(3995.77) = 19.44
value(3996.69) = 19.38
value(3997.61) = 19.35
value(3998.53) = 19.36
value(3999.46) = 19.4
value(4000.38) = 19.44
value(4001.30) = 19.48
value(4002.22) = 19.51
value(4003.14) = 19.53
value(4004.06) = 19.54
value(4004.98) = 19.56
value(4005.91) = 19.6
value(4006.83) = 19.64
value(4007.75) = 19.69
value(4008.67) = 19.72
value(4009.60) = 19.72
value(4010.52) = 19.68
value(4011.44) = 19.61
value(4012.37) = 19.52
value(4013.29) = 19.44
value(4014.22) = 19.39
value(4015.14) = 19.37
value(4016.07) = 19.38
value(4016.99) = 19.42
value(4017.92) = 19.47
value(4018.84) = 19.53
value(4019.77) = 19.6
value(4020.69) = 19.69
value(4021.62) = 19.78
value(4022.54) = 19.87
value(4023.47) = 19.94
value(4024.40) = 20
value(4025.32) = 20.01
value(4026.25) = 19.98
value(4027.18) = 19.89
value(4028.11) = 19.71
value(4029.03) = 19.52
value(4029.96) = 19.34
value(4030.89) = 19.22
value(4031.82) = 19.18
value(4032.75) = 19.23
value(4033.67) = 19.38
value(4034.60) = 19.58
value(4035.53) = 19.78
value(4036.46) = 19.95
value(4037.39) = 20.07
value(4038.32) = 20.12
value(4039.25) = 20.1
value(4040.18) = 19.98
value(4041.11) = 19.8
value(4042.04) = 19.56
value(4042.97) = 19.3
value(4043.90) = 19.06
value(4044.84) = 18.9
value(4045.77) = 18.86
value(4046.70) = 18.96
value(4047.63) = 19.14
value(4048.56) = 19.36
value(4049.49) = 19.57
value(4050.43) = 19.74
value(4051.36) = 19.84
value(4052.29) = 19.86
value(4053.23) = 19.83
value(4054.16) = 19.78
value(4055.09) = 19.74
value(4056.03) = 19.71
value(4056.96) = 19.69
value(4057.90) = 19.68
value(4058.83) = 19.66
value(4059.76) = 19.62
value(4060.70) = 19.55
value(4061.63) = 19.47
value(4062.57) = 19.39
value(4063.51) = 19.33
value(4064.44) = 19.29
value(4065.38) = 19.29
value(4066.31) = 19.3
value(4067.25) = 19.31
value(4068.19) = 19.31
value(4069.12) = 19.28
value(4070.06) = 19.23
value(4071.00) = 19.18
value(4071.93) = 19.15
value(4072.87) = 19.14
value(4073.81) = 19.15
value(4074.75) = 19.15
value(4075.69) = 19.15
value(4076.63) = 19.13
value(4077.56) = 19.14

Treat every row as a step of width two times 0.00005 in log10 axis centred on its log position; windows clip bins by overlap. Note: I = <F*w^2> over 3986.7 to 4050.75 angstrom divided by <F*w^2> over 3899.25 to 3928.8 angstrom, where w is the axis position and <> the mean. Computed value 1.18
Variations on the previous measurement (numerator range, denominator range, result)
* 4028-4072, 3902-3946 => 1.35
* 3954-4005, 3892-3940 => 1.12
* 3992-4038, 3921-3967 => 1.37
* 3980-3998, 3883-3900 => 1.32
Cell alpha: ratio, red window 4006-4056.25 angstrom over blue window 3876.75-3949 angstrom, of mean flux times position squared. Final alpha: 1.32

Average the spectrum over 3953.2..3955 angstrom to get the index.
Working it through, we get 18.3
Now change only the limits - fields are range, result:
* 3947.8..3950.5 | 18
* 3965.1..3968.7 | 9.34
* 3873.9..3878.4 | 18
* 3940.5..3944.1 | 16.4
